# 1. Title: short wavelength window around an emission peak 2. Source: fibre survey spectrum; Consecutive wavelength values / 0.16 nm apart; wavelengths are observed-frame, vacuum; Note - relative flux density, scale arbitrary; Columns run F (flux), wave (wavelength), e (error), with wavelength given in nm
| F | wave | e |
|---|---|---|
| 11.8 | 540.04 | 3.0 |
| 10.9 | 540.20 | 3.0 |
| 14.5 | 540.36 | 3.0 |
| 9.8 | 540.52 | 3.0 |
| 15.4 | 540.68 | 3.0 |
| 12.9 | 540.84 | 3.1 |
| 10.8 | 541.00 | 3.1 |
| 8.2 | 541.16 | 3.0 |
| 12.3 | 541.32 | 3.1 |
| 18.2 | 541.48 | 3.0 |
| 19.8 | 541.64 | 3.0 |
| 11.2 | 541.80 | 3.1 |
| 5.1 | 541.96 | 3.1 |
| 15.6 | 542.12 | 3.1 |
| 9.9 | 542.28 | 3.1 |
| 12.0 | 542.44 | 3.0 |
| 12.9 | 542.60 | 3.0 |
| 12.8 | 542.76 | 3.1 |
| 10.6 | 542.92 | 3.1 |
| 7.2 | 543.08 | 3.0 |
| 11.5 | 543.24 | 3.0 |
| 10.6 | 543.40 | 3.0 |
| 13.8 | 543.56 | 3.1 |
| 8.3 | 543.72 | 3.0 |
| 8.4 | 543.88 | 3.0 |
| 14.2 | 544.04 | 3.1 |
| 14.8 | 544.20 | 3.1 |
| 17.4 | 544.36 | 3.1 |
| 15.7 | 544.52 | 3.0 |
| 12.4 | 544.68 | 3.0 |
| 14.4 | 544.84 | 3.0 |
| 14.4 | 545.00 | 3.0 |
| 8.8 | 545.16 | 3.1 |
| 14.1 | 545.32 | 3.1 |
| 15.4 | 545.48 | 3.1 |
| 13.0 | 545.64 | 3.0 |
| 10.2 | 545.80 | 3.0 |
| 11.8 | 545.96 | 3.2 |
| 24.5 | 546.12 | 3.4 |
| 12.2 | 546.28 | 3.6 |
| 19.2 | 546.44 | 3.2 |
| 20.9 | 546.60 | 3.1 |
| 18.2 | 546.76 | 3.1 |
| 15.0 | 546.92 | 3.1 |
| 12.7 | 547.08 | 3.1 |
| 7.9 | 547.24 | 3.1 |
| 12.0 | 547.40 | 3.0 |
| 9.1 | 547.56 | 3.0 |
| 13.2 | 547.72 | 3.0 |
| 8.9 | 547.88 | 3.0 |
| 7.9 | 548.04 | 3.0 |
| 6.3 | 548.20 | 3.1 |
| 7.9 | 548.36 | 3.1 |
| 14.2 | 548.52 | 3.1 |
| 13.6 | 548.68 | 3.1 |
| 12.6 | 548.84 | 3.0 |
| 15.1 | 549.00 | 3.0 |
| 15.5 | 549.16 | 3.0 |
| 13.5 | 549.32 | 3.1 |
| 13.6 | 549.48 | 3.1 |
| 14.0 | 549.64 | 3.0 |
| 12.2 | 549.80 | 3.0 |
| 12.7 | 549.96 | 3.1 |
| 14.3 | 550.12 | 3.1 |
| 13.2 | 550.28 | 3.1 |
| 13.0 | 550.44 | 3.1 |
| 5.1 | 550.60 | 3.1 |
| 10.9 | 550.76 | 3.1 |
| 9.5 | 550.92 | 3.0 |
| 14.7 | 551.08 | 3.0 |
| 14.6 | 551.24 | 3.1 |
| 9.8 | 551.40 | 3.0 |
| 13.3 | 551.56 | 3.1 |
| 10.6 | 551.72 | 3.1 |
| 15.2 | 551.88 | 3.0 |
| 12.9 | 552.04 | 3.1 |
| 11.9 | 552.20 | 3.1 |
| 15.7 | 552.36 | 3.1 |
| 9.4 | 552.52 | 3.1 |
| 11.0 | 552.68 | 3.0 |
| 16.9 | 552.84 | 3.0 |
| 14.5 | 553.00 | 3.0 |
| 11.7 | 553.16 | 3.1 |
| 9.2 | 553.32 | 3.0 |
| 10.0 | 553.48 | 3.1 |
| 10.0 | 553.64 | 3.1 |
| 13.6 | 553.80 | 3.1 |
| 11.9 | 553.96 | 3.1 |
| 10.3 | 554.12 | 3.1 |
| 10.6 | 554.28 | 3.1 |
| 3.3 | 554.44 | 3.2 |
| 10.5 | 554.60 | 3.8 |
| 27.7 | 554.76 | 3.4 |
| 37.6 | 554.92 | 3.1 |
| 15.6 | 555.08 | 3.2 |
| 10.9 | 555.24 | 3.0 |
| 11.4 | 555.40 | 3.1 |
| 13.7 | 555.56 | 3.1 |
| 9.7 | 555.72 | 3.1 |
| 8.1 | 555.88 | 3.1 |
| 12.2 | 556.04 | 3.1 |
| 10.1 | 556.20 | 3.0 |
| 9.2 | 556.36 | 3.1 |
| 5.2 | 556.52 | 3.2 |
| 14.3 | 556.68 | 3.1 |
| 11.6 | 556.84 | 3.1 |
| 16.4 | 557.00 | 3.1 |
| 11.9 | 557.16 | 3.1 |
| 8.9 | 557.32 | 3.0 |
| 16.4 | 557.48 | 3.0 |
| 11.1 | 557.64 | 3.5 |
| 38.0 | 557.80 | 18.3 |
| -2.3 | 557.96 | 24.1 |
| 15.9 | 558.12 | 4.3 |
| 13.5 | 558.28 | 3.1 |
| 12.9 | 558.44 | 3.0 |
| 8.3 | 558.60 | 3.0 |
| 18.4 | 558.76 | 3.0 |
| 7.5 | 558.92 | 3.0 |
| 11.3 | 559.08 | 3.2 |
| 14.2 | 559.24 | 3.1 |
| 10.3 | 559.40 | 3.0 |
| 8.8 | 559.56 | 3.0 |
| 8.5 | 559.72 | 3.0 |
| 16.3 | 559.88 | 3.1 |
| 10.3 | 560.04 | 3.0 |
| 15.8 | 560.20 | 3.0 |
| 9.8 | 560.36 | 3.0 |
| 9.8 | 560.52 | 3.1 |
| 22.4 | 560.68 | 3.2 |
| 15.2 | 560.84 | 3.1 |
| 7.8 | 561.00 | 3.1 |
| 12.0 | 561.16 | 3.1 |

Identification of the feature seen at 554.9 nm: H-beta 4861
